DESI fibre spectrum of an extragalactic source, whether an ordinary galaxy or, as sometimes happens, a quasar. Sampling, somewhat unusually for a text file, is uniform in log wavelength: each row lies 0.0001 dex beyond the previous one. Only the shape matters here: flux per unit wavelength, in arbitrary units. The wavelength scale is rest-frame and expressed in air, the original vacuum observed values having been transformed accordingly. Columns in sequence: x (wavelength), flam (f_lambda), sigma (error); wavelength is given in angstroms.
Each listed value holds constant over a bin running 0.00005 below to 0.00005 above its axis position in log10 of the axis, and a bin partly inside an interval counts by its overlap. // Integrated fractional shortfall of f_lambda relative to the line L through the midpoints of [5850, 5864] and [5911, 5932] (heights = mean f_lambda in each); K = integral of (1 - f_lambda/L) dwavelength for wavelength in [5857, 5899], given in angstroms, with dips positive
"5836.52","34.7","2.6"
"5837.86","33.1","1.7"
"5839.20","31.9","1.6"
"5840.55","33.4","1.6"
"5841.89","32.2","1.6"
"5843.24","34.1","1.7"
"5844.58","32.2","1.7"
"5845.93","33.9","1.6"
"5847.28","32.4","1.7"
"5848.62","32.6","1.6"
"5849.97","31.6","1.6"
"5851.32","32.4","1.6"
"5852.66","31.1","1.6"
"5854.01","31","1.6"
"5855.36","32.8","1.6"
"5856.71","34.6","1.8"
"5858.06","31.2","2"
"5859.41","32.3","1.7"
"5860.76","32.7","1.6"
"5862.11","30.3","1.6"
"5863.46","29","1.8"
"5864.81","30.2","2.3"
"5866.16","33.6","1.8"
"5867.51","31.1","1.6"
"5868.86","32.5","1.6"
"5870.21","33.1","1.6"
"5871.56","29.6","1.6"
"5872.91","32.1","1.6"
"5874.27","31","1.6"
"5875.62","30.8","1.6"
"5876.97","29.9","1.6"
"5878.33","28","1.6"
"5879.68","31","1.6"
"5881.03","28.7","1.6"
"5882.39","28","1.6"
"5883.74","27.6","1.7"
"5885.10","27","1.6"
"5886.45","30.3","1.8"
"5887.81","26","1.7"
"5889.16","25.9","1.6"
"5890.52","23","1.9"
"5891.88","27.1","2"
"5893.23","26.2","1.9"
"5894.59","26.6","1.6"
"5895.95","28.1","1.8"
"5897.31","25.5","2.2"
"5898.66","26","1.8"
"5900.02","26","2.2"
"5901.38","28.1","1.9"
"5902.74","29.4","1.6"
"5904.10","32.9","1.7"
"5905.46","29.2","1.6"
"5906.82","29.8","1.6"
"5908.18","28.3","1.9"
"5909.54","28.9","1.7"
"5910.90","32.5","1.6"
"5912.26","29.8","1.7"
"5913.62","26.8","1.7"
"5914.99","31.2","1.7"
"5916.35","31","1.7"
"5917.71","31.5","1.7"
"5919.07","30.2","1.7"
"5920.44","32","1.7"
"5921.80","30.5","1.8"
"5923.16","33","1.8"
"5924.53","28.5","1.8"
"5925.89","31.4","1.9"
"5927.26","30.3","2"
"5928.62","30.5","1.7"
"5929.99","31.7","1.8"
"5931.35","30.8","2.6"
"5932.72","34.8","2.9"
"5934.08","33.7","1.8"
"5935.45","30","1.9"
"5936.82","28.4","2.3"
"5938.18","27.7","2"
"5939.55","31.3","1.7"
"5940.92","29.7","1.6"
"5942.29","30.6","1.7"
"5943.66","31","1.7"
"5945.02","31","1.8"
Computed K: 2.90 angstroms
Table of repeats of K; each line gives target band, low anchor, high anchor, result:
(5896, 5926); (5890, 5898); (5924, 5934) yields -1.0 angstroms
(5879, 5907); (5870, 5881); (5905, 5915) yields 2.1 angstroms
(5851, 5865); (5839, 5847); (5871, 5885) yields -0.1 angstroms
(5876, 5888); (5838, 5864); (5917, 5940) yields 1.2 angstroms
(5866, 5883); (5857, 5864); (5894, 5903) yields -0.5 angstroms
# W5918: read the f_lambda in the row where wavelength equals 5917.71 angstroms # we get 31.5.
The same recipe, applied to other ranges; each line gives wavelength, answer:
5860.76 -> 32.7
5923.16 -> 33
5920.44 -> 32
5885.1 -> 27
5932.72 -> 34.8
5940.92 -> 29.7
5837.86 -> 33.1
